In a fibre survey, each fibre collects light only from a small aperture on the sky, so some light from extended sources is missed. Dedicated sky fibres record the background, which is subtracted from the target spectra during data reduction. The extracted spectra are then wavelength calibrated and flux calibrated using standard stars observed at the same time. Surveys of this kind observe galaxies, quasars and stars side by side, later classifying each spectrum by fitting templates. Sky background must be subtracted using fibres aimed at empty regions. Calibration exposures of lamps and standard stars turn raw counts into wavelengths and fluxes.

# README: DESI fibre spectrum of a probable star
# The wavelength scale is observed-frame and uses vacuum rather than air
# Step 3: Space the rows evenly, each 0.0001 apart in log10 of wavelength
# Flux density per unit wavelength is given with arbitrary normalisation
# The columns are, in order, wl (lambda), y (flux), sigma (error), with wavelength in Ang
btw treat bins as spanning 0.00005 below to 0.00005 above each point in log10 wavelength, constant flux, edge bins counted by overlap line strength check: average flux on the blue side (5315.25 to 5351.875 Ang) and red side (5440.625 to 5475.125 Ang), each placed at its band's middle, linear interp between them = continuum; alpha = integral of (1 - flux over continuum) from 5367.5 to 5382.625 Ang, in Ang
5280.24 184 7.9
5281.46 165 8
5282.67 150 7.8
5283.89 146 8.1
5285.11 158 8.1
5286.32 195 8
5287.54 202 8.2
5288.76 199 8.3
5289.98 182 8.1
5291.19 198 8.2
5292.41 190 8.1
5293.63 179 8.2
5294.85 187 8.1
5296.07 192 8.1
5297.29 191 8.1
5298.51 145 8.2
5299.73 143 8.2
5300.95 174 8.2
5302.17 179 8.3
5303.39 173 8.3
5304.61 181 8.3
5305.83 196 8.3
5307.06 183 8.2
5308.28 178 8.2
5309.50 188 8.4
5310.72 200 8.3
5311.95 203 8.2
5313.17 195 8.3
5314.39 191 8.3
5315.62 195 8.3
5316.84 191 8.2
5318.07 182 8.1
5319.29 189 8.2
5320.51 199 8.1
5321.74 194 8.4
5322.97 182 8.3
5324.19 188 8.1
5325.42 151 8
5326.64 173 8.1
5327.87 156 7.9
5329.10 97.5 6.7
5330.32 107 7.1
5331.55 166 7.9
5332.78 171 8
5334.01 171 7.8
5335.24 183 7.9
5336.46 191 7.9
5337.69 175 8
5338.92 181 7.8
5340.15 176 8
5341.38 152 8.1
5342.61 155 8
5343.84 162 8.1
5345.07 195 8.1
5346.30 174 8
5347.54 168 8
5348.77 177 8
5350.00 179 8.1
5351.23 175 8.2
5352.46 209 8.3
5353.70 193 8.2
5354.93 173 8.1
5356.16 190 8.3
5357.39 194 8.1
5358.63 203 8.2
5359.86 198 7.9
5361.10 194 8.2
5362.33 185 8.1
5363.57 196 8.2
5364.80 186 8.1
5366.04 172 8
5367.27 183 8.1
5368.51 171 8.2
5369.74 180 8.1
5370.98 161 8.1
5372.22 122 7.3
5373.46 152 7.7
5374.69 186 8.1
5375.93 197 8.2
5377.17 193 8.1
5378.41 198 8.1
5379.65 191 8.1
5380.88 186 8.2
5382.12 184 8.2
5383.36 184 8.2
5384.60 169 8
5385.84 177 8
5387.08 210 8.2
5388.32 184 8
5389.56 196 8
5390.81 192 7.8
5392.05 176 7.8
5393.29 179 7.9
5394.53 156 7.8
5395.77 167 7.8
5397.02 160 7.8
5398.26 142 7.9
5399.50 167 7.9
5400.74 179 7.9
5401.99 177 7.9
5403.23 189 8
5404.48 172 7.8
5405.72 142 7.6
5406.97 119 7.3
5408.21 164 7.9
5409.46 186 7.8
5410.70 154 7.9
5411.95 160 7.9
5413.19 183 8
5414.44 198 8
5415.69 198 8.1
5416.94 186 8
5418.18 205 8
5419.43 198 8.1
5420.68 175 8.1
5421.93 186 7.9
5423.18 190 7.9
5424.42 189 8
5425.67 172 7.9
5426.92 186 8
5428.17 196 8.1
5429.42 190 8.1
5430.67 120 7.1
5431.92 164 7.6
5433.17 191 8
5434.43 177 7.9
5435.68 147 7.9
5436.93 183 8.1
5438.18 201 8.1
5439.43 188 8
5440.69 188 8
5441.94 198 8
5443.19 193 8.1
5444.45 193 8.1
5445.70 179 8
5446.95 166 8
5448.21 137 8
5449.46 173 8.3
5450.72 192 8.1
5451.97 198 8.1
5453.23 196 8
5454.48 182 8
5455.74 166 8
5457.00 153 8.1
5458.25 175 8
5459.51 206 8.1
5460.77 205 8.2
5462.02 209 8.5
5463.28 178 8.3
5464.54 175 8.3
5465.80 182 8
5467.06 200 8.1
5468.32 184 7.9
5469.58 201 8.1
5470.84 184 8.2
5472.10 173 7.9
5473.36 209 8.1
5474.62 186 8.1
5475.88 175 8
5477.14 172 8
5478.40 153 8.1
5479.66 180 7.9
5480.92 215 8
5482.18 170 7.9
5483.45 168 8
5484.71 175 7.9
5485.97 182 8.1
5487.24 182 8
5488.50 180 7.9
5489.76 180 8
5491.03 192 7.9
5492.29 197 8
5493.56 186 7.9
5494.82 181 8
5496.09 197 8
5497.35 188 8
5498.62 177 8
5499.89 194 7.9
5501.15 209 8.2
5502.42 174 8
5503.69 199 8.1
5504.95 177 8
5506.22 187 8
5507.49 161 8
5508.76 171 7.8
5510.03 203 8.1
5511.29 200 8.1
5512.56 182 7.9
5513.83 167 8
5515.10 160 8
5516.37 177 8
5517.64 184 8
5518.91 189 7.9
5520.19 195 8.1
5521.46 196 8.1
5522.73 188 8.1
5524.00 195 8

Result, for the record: -0.1 Ang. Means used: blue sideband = 172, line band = 177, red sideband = 185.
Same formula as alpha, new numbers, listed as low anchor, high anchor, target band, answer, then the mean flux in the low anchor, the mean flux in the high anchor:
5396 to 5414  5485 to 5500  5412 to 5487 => -3.32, 164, 186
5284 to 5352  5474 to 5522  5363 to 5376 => 0.49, 177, 183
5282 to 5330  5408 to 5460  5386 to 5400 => 0.36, 179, 181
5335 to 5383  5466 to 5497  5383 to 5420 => 1.28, 181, 184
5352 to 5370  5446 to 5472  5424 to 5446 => 0.41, 188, 183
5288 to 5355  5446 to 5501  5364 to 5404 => 0.66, 178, 183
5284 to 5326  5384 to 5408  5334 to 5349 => 0.42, 184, 171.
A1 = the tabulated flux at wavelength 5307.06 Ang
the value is 183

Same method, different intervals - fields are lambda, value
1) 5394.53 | 156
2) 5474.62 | 186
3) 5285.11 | 158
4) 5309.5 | 188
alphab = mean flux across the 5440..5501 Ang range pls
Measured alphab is 184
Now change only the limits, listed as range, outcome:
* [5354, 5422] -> 179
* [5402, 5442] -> 178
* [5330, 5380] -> 178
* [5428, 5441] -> 176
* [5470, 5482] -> 183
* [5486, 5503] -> 187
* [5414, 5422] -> 192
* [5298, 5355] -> 176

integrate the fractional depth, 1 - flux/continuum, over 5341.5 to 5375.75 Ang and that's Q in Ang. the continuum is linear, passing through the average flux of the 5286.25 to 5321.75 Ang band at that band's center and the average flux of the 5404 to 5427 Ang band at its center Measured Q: 0.5 Ang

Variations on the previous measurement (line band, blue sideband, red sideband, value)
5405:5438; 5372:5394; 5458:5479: 1.6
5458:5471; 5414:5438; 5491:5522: -0.6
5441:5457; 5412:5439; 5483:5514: 0.3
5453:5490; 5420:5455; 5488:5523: 0.0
